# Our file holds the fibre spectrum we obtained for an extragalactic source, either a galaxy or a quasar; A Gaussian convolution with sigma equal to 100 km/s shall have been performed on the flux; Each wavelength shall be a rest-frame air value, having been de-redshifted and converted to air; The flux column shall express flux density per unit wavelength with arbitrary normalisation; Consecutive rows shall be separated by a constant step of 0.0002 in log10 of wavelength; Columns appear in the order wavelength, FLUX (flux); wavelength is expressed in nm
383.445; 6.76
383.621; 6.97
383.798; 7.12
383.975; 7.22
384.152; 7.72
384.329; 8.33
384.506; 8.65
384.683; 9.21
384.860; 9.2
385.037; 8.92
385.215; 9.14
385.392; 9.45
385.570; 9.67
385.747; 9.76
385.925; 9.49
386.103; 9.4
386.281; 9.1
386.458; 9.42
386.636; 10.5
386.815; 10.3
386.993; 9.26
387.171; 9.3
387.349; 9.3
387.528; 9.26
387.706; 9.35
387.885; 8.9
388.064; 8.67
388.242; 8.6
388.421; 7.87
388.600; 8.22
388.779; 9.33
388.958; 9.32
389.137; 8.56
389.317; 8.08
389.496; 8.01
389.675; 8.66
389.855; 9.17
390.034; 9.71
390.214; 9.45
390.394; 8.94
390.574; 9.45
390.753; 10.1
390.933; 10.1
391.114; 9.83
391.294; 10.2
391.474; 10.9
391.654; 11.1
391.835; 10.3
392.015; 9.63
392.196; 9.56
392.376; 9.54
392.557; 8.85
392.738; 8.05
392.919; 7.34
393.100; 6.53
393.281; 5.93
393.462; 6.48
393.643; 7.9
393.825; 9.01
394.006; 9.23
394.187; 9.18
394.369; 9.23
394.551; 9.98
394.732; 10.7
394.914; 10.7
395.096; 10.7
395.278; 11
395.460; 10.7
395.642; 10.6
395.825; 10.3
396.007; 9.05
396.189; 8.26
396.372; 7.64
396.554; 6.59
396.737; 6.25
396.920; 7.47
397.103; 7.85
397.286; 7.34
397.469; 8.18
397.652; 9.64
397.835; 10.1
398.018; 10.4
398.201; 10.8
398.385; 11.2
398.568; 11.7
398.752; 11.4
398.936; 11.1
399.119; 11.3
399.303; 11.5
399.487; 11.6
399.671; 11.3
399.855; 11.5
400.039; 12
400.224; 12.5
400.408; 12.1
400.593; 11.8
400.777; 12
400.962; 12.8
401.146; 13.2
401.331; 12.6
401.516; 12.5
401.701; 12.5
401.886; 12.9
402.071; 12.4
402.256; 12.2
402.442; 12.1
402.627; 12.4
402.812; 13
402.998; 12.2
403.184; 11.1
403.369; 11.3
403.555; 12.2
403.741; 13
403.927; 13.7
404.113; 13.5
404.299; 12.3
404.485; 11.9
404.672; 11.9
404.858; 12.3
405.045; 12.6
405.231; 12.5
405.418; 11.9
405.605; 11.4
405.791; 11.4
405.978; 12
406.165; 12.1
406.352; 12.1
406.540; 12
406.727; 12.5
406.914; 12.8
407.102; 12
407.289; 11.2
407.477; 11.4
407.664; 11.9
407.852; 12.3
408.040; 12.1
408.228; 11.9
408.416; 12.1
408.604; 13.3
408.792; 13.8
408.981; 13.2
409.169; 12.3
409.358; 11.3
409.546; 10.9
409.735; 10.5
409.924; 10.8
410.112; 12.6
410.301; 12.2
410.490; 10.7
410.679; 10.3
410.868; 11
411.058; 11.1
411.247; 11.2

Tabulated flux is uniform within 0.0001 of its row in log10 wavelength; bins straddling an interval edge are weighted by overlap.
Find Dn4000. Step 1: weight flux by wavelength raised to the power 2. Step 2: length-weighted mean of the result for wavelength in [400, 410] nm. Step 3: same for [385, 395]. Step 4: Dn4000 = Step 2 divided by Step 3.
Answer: 1.44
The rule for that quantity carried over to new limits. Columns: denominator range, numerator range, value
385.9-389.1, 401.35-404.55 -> 1.46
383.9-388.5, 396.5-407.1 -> 1.37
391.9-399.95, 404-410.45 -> 1.36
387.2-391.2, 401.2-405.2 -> 1.47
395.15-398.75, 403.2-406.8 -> 1.37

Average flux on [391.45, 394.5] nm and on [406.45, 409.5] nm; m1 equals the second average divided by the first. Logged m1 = 1.40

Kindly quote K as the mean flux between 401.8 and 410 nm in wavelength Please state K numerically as 12.2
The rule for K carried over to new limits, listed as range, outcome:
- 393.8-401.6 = 10.4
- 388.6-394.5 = 8.98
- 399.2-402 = 12.2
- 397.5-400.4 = 11.2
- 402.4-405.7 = 12.3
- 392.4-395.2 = 8.69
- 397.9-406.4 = 12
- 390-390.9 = 9.56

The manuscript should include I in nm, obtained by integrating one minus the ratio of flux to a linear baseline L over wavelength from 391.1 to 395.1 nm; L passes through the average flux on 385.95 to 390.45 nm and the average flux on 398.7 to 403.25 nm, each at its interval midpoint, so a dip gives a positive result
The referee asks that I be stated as 0.43 nm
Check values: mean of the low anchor 9.07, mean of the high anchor 12.1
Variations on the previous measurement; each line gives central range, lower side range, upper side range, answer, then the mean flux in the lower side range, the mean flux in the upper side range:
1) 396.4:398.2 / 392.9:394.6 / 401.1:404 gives 0.28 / 8.07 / 12.4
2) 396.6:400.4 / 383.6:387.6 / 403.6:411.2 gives 0.20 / 9.02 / 12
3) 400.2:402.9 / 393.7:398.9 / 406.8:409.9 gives -0.48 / 9.48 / 12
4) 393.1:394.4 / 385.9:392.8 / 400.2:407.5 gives 0.29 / 9.33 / 12.3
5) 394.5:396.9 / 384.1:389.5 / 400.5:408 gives 0.30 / 9.07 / 12.2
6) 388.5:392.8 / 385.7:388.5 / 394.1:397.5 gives -0.09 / 9.28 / 9.05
